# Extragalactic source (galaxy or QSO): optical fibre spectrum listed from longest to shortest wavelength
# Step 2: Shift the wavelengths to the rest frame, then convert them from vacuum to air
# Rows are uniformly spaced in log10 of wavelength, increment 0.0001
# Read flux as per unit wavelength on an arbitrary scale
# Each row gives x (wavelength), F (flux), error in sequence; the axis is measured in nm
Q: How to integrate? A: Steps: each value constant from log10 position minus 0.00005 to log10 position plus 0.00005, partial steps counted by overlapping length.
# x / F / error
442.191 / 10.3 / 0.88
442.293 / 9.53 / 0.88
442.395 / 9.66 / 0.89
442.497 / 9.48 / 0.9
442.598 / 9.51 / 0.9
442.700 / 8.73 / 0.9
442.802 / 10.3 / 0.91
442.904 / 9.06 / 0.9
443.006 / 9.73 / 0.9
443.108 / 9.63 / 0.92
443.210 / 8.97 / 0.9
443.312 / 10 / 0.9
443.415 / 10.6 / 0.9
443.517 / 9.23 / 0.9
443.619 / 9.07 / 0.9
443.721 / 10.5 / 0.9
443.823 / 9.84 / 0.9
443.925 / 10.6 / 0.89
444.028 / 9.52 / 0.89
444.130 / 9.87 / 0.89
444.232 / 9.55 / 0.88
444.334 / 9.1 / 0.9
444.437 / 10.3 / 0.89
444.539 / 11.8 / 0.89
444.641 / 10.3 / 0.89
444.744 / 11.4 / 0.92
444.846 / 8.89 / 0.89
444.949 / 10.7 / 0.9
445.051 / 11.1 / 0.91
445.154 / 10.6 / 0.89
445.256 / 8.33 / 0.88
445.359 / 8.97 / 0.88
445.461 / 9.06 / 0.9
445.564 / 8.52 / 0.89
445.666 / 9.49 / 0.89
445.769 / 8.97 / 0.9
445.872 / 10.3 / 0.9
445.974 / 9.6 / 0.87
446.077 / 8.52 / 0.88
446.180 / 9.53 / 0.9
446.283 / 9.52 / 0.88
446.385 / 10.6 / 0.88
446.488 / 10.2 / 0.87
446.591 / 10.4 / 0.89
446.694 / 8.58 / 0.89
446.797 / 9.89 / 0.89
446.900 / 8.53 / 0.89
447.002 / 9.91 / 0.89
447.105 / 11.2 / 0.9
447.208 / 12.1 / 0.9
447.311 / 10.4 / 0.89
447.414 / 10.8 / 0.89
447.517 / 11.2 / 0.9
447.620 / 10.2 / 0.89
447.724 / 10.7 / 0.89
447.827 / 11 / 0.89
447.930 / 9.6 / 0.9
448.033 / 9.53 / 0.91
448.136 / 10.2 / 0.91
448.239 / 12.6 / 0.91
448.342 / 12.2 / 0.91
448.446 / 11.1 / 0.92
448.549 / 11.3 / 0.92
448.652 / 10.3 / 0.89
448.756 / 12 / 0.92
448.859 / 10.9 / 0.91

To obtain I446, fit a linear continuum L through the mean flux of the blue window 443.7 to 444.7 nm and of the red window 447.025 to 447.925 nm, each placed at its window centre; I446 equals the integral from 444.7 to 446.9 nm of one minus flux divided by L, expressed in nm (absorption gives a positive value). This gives 0.17 nm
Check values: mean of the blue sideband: 10.1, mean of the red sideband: 10.8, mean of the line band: 9.64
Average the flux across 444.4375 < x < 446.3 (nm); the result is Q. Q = 9.77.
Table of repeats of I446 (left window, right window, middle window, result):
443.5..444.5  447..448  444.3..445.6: 0.01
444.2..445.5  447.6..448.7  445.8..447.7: 0.07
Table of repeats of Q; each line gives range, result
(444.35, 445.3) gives 10.3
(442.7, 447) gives 9.74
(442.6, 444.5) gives 9.71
